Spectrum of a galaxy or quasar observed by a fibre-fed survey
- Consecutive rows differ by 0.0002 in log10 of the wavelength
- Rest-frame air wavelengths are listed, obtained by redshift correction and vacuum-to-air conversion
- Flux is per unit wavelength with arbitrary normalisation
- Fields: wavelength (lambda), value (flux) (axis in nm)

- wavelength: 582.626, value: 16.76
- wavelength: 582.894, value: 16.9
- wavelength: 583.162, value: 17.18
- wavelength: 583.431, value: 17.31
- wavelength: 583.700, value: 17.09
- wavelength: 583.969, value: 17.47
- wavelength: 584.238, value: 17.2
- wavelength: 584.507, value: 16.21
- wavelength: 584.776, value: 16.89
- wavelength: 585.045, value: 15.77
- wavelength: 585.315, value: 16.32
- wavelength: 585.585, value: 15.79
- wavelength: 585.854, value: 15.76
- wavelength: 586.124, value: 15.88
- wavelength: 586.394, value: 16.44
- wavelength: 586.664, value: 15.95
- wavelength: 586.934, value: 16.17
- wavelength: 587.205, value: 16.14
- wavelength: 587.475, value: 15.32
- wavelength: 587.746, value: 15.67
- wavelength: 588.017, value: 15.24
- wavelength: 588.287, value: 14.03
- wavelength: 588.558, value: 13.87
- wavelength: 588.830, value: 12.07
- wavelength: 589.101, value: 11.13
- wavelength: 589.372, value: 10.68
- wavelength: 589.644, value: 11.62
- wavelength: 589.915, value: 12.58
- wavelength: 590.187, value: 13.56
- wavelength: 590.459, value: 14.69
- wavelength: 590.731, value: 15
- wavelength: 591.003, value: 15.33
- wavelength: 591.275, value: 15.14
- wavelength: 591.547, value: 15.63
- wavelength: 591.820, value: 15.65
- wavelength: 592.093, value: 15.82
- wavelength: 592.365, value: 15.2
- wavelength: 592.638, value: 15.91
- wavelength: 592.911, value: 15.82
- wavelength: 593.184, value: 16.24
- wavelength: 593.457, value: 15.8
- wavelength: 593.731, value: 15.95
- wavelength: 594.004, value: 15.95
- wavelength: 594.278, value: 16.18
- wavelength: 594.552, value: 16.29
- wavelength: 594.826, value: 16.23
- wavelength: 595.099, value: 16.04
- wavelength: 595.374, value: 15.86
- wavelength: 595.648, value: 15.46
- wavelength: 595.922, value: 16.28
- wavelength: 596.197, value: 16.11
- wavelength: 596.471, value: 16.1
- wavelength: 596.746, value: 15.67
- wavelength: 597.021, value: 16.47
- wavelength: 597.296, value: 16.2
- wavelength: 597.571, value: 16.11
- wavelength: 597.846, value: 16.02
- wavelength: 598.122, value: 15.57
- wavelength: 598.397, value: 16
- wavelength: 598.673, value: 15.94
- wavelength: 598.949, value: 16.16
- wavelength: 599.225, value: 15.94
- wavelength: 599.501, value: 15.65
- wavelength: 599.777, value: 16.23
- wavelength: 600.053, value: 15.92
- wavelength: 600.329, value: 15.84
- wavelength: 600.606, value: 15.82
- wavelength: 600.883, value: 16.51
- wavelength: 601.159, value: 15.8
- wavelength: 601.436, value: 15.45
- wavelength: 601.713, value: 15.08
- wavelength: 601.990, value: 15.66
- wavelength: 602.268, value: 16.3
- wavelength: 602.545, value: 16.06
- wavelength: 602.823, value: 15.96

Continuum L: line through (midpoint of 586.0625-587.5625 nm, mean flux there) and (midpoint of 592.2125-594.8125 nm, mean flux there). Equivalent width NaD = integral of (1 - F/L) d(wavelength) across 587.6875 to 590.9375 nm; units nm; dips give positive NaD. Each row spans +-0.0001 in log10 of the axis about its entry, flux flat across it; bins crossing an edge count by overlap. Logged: 0.54 nm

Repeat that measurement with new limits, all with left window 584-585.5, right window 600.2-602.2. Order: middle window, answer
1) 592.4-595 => 0.015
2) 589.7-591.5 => 0.213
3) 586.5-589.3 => 0.323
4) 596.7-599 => -0.017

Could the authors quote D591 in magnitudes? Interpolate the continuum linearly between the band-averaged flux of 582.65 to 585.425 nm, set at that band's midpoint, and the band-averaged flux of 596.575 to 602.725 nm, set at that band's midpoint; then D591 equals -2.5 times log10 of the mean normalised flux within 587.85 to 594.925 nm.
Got 0.12 mag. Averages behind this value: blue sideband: 16.8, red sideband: 15.9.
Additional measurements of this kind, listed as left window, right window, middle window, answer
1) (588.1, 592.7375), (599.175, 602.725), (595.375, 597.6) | -0.07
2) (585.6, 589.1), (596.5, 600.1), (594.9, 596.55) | -0.01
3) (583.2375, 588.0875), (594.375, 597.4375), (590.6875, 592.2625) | 0.05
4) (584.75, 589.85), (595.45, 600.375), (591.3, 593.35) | -0.03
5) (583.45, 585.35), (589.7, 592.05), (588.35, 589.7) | 0.26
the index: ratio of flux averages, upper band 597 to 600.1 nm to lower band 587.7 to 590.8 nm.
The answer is 1.21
